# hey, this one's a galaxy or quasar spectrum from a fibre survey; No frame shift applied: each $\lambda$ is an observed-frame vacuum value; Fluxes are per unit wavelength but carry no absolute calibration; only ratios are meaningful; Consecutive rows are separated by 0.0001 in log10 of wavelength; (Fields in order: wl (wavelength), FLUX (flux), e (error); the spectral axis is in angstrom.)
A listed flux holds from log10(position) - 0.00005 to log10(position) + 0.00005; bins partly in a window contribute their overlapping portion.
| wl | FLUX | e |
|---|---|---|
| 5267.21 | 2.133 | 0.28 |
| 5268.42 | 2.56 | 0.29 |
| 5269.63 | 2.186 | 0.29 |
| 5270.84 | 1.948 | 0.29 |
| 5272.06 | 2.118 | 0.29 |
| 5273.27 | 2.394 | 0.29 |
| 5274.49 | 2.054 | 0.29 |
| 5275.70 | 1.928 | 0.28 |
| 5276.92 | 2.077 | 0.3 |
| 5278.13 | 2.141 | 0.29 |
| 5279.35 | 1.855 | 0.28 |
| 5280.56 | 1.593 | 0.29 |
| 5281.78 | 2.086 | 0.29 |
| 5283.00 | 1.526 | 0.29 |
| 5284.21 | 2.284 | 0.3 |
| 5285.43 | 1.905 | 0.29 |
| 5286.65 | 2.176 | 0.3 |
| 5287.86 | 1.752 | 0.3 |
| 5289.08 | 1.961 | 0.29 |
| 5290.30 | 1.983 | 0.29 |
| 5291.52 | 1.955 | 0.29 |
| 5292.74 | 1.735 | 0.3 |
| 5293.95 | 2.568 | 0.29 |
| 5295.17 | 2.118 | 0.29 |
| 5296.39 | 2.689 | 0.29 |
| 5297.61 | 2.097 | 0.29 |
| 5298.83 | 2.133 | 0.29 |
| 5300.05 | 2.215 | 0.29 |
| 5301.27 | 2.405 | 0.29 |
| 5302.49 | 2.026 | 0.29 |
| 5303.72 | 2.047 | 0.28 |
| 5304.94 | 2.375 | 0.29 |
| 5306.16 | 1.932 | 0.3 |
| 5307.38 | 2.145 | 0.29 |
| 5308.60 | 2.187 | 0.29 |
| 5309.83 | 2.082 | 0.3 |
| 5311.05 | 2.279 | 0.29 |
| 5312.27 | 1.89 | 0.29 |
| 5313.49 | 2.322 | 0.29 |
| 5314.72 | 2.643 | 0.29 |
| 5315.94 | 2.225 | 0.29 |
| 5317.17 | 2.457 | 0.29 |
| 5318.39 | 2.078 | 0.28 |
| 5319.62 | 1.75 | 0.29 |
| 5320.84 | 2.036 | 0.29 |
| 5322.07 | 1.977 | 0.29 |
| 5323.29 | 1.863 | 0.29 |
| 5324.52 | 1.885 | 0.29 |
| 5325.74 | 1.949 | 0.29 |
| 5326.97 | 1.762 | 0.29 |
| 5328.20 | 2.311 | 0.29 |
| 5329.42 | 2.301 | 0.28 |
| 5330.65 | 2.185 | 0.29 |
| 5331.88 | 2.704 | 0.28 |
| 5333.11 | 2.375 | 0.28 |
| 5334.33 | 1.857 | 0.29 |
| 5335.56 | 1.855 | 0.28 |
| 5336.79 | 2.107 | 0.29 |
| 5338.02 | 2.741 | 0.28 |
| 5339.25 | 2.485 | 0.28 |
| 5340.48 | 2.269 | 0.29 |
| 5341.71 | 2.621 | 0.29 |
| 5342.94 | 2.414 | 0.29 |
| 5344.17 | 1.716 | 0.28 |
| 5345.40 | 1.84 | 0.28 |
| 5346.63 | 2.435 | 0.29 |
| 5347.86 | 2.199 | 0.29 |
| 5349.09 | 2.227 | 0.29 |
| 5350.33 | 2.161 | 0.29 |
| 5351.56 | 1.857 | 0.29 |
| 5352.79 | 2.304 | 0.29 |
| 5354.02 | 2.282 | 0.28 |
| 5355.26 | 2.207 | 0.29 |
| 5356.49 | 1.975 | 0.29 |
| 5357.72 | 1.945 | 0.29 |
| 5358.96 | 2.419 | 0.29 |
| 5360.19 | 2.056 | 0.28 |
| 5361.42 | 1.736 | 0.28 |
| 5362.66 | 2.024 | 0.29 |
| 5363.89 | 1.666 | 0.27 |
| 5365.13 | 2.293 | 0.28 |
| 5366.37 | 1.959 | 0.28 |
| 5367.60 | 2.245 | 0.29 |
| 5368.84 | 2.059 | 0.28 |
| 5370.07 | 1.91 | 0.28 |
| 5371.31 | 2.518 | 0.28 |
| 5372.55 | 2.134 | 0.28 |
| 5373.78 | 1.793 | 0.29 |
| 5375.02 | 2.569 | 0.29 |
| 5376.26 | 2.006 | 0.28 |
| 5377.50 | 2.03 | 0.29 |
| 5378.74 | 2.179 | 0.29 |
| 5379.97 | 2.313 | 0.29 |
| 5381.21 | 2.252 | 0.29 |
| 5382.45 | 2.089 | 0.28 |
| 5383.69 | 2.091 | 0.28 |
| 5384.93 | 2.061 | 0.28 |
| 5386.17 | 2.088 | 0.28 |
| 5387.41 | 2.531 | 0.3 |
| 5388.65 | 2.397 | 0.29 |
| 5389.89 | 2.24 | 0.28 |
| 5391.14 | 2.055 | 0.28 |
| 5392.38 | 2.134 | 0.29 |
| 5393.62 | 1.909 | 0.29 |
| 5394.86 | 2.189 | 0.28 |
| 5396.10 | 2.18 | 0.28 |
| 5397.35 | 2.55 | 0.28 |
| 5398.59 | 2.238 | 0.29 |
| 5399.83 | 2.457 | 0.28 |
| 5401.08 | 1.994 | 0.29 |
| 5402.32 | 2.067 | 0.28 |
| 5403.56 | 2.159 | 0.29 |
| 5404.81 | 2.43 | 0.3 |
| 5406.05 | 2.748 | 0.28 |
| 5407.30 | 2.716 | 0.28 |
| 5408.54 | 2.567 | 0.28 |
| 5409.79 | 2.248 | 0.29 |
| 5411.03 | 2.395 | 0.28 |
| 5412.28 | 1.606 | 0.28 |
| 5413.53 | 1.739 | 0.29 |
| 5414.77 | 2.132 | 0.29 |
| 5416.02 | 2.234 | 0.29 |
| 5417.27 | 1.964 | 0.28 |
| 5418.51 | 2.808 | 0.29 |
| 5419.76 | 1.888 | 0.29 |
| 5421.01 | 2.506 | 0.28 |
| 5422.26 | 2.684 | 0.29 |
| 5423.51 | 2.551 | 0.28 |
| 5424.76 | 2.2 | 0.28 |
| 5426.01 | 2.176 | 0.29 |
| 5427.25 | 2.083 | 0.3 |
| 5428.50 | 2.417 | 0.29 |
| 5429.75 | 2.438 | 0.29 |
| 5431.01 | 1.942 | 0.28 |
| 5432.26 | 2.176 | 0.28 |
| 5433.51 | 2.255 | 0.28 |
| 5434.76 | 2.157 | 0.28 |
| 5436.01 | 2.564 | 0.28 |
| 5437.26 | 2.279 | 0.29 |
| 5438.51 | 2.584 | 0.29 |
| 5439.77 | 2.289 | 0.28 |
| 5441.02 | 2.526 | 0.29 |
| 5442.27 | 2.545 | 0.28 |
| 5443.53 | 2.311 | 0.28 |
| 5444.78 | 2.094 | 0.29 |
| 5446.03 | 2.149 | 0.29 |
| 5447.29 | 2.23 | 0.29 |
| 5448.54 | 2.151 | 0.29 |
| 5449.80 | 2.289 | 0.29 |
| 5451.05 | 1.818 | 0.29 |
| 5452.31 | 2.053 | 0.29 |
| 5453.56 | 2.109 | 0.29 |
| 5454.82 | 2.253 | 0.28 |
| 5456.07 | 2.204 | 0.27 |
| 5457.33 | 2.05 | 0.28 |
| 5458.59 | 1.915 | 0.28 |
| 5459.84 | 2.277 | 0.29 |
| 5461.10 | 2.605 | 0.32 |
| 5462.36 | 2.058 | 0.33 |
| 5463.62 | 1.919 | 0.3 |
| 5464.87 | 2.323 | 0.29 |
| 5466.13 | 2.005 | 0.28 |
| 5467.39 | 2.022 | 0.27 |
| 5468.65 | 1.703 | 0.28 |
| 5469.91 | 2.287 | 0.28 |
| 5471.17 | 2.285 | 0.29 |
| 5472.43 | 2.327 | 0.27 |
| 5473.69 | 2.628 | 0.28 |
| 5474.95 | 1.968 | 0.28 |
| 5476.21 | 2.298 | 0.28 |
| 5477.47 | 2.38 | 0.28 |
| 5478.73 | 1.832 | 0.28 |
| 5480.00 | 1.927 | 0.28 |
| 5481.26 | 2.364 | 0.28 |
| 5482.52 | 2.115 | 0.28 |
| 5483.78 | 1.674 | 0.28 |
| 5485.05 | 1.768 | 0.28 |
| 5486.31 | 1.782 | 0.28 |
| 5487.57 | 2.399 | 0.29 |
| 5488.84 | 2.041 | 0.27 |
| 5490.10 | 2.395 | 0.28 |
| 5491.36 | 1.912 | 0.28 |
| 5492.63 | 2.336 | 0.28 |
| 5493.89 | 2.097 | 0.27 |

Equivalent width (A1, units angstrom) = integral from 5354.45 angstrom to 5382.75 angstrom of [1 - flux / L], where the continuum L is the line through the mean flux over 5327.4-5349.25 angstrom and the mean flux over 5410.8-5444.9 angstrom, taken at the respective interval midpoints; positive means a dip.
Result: 1.9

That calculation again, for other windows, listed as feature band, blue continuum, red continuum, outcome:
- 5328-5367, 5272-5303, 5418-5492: -1.03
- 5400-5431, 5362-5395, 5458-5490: -2.13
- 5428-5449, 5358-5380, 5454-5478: -1.38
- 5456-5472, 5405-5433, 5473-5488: 0.12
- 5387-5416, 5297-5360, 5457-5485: -1.32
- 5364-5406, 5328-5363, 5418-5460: 0.67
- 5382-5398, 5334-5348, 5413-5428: 0.32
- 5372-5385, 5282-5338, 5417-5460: 0.31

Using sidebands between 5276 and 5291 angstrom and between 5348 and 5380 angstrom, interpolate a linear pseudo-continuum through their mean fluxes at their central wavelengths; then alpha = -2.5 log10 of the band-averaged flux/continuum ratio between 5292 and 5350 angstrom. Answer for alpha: -0.08 mag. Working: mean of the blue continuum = 1.94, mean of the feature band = 2.18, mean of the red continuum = 2.11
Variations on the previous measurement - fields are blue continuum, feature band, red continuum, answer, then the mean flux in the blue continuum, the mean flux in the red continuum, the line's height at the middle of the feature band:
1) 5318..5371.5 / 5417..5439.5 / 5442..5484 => -0.085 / 2.12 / 2.15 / 2.14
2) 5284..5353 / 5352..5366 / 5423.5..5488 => 0.044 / 2.15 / 2.18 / 2.16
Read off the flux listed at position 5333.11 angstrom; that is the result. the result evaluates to 2.375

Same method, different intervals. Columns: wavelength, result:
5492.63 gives 2.336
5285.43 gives 1.905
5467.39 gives 2.022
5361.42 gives 1.736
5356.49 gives 1.975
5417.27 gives 1.964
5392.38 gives 2.134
